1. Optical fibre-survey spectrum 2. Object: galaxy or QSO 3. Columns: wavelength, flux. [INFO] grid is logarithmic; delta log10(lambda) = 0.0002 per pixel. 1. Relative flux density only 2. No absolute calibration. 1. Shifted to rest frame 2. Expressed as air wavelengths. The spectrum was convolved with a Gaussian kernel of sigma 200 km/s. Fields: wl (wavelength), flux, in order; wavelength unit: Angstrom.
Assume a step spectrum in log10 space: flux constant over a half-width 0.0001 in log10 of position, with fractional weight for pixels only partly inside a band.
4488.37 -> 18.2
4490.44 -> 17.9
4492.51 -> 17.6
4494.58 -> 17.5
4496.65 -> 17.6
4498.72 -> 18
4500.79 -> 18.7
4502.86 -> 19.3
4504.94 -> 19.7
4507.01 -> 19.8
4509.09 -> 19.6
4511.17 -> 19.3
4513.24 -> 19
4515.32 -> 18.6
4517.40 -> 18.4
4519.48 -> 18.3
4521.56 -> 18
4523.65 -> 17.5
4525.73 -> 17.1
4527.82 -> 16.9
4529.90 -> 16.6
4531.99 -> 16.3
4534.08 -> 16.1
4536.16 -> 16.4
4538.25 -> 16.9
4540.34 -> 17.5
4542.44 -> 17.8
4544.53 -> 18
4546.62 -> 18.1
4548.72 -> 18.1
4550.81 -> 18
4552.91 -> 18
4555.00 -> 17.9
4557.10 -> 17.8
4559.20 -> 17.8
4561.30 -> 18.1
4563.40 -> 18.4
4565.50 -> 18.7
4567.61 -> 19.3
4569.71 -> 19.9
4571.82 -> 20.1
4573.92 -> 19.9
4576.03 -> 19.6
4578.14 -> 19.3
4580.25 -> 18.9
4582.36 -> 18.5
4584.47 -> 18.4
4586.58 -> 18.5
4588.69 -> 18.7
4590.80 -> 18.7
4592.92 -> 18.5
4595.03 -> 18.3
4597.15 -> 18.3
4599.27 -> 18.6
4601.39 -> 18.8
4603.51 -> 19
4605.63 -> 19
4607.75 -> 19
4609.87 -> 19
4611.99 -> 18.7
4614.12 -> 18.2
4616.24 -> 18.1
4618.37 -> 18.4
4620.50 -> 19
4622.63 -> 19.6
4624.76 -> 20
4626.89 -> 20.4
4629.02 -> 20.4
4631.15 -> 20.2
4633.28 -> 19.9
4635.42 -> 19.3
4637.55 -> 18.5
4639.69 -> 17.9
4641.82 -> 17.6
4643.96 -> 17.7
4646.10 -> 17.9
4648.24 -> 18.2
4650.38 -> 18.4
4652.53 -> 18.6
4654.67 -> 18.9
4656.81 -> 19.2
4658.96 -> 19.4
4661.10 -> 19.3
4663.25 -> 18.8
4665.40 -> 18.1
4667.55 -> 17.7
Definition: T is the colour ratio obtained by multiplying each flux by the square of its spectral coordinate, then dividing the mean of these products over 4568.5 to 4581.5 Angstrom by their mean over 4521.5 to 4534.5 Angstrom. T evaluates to 1.19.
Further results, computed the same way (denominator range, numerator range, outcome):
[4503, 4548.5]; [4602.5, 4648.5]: 1.10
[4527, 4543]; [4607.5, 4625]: 1.16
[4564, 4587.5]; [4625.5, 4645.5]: 1.02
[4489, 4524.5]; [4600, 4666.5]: 1.08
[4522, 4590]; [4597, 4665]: 1.08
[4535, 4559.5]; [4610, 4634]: 1.13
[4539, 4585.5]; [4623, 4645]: 1.07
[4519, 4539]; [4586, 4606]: 1.13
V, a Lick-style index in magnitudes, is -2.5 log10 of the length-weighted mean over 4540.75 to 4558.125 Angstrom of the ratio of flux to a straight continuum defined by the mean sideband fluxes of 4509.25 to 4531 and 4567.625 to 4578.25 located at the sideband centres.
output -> 0.06 mag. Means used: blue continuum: 18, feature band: 17.9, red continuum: 19.8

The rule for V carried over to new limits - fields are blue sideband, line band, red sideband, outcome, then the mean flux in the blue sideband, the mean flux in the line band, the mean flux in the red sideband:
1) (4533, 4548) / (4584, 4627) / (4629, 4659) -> -0.04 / 17.3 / 18.8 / 18.7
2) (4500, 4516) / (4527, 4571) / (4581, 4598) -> 0.07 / 19.3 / 17.8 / 18.5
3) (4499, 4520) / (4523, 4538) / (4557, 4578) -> 0.14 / 19.1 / 16.7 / 19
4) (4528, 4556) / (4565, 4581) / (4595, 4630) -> -0.08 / 17.4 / 19.5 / 19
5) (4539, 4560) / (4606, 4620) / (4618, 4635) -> 0.05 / 17.9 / 18.6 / 19.8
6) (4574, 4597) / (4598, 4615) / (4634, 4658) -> -0.01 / 18.8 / 18.8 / 18.4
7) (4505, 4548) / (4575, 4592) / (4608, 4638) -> -0.01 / 17.9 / 18.8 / 19.3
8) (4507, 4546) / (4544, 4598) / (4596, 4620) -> -0.02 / 17.7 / 18.6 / 18.6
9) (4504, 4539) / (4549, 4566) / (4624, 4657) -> 0.01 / 17.9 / 18.1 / 18.9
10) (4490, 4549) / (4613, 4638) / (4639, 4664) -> -0.06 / 17.9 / 19.4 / 18.5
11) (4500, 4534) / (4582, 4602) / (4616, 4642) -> 0.02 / 18.2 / 18.5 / 19.3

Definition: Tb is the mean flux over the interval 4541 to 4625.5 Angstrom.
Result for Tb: 18.7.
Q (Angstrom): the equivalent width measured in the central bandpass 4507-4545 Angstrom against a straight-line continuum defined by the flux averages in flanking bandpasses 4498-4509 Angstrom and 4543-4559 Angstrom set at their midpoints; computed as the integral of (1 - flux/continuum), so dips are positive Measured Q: 1.80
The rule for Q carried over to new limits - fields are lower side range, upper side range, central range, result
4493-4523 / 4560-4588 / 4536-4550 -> 0.92 Angstrom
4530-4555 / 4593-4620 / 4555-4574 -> -1.04 Angstrom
